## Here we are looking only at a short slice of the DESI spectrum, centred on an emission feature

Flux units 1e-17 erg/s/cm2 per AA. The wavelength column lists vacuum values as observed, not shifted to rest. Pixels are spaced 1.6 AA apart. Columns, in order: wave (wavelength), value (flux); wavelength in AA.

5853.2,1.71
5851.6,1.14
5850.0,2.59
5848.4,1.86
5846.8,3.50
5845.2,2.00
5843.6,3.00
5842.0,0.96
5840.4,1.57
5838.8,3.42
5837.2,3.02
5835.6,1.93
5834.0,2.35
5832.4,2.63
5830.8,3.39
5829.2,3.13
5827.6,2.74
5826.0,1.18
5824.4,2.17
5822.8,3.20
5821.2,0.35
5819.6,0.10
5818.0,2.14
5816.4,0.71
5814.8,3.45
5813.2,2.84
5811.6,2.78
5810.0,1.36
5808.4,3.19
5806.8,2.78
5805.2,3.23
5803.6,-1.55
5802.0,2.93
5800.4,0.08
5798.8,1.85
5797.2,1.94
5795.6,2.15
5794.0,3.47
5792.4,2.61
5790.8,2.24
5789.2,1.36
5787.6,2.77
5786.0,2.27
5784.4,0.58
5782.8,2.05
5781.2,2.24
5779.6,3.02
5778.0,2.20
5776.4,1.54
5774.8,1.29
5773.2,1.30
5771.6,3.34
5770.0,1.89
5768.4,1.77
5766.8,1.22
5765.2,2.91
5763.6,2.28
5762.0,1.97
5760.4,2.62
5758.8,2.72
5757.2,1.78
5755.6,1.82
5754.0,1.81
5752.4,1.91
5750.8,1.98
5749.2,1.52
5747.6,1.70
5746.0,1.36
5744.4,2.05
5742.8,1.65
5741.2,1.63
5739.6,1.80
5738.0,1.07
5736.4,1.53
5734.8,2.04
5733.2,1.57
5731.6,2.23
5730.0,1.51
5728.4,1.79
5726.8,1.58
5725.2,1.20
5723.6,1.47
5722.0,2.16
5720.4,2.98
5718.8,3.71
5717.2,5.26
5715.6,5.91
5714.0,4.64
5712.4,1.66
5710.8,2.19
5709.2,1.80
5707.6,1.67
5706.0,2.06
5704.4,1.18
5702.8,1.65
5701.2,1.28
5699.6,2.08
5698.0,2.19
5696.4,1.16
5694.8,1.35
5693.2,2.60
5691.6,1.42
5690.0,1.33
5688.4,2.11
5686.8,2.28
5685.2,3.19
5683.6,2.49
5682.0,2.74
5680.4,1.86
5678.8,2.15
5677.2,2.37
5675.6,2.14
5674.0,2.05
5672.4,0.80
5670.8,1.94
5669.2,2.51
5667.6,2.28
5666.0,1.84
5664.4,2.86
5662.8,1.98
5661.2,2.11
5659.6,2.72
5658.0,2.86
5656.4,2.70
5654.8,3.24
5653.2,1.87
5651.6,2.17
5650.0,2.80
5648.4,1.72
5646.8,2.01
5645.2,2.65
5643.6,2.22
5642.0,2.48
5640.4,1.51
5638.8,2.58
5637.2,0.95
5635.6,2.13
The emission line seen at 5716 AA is H-beta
